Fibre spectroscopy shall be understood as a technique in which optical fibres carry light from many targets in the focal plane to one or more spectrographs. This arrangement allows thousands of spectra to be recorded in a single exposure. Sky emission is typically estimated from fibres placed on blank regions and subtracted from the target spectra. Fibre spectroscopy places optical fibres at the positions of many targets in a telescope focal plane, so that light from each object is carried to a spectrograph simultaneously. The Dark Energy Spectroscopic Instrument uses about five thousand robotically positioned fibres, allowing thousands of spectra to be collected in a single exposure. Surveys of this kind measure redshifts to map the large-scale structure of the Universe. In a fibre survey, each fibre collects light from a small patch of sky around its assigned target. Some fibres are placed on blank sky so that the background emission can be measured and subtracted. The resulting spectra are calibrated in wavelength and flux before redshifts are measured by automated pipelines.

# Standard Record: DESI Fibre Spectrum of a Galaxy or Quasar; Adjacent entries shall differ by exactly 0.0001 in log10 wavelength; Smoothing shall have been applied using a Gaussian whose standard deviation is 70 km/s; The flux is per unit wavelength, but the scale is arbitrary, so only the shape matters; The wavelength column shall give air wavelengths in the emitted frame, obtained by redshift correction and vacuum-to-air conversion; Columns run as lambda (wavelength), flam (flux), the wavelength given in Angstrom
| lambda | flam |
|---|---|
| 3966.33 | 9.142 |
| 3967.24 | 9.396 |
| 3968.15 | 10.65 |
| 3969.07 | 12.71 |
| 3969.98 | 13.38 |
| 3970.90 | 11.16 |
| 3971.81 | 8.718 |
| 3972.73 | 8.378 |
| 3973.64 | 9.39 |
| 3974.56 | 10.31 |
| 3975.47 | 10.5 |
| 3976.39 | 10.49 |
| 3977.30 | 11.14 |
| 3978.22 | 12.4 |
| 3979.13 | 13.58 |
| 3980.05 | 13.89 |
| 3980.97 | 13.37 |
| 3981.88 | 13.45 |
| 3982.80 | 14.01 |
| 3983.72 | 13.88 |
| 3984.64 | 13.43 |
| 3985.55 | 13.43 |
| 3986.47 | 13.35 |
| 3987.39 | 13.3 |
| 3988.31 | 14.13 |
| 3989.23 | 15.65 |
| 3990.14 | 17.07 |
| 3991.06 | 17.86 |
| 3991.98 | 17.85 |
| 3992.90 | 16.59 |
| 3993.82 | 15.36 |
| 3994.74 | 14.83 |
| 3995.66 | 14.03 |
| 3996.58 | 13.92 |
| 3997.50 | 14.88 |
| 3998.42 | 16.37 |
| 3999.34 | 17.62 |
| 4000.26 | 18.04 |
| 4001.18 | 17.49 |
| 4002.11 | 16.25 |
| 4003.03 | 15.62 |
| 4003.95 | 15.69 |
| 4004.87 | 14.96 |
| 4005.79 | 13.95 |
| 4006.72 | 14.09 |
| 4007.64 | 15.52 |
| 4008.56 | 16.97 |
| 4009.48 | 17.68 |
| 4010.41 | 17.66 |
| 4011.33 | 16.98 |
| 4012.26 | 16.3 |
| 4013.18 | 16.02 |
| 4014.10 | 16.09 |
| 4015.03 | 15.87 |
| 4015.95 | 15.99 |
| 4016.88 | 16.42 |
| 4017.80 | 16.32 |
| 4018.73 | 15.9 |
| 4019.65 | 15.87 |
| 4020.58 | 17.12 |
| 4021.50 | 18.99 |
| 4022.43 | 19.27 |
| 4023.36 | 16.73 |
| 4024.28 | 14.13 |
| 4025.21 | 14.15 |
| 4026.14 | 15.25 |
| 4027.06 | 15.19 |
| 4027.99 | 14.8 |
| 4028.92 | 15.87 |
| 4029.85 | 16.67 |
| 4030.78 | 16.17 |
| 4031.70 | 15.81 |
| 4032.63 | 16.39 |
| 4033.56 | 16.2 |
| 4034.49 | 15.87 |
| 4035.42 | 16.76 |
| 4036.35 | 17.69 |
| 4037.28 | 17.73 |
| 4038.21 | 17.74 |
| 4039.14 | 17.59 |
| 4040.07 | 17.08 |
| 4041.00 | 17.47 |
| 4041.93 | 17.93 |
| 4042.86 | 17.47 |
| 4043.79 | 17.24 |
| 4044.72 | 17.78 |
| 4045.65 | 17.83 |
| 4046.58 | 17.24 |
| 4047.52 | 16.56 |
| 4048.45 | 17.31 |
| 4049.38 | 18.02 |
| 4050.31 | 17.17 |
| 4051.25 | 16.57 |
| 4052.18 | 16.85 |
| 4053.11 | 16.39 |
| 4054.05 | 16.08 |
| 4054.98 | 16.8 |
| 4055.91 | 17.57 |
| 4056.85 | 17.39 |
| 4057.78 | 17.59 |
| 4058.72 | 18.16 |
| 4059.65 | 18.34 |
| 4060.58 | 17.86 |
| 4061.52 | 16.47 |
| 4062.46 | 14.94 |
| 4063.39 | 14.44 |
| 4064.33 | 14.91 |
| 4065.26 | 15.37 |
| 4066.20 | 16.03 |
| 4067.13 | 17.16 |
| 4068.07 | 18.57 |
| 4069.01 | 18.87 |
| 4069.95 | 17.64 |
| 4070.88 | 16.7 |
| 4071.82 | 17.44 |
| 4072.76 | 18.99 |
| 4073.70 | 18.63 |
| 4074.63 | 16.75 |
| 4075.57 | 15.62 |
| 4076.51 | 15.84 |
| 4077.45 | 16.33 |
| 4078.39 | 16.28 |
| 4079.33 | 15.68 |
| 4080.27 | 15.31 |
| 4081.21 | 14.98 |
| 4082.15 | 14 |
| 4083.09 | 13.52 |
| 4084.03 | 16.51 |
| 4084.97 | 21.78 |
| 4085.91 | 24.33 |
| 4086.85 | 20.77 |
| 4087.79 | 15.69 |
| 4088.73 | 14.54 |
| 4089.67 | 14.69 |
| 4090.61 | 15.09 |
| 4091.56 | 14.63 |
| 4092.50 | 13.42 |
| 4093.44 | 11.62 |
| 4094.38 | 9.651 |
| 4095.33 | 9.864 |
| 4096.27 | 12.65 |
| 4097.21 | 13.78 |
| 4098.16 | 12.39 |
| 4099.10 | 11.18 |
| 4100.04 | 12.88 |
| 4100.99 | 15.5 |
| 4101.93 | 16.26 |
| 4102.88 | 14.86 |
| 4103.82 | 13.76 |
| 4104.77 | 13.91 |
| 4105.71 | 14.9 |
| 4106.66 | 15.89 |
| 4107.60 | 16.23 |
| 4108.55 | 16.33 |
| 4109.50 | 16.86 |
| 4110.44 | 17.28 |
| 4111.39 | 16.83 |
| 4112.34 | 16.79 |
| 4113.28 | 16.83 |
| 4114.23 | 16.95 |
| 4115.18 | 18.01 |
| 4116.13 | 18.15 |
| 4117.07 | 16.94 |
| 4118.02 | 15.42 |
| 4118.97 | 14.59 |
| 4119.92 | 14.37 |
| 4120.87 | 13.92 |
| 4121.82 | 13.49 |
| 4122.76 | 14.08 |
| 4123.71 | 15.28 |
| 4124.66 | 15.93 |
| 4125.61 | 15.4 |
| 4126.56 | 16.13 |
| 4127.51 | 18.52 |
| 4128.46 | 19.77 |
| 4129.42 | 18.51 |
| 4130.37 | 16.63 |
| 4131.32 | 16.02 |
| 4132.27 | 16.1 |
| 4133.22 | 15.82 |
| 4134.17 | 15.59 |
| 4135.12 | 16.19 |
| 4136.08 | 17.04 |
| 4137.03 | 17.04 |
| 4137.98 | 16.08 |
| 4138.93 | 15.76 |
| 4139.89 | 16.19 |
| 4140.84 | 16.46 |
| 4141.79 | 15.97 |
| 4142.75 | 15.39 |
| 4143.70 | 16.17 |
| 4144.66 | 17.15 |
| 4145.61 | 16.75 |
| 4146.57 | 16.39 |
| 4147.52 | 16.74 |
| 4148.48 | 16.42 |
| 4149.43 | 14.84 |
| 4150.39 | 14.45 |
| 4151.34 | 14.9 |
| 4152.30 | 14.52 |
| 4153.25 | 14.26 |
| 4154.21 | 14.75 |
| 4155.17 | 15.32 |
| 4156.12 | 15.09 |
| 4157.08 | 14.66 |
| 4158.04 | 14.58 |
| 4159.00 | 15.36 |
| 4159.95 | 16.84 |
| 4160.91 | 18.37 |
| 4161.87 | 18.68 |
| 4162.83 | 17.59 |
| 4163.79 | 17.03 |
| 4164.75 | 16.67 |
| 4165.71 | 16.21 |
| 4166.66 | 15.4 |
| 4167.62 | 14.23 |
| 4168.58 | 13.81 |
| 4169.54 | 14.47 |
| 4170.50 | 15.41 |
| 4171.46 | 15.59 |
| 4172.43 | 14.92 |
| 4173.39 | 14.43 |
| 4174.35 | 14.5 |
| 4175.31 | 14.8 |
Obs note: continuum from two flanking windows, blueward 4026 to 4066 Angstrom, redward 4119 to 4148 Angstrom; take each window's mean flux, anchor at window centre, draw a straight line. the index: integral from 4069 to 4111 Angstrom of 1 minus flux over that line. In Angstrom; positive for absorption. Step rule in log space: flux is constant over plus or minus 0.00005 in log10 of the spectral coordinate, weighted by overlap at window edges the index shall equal 2.40 Angstrom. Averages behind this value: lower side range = 16.8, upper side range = 16.1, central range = 15.5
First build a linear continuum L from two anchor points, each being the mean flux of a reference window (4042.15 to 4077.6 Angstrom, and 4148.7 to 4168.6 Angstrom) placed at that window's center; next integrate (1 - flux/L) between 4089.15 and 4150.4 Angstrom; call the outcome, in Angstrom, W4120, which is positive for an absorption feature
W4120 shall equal 2.7 Angstrom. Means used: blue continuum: 17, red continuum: 15.7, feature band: 15.5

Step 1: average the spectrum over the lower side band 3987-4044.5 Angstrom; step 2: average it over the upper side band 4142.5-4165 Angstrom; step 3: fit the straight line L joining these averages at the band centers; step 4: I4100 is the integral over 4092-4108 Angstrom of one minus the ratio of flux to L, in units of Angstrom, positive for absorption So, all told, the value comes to 2.62 Angstrom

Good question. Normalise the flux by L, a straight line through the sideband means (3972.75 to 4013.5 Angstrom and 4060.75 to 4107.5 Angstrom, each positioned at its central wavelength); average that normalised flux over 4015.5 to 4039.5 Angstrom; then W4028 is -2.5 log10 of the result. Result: -0.10 mag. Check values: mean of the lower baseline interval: 14.7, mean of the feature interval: 16.4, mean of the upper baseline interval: 15.5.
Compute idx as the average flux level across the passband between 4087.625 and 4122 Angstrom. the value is 14.8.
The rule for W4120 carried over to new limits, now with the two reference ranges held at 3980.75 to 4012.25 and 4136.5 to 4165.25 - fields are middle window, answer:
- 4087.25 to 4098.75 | 1.9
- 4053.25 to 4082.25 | -1.8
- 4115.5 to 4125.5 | 0.4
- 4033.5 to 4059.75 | -2.7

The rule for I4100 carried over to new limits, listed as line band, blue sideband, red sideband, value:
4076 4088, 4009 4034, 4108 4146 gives -0.5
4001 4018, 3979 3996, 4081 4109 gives -1.5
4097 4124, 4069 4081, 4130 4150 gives 1.9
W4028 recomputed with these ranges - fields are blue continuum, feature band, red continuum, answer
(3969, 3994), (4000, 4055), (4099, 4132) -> -0.17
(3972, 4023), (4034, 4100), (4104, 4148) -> -0.05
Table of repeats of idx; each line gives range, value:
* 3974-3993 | 13.7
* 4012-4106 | 16.2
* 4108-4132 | 16.4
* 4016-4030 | 16.2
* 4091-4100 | 12.2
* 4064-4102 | 15.7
